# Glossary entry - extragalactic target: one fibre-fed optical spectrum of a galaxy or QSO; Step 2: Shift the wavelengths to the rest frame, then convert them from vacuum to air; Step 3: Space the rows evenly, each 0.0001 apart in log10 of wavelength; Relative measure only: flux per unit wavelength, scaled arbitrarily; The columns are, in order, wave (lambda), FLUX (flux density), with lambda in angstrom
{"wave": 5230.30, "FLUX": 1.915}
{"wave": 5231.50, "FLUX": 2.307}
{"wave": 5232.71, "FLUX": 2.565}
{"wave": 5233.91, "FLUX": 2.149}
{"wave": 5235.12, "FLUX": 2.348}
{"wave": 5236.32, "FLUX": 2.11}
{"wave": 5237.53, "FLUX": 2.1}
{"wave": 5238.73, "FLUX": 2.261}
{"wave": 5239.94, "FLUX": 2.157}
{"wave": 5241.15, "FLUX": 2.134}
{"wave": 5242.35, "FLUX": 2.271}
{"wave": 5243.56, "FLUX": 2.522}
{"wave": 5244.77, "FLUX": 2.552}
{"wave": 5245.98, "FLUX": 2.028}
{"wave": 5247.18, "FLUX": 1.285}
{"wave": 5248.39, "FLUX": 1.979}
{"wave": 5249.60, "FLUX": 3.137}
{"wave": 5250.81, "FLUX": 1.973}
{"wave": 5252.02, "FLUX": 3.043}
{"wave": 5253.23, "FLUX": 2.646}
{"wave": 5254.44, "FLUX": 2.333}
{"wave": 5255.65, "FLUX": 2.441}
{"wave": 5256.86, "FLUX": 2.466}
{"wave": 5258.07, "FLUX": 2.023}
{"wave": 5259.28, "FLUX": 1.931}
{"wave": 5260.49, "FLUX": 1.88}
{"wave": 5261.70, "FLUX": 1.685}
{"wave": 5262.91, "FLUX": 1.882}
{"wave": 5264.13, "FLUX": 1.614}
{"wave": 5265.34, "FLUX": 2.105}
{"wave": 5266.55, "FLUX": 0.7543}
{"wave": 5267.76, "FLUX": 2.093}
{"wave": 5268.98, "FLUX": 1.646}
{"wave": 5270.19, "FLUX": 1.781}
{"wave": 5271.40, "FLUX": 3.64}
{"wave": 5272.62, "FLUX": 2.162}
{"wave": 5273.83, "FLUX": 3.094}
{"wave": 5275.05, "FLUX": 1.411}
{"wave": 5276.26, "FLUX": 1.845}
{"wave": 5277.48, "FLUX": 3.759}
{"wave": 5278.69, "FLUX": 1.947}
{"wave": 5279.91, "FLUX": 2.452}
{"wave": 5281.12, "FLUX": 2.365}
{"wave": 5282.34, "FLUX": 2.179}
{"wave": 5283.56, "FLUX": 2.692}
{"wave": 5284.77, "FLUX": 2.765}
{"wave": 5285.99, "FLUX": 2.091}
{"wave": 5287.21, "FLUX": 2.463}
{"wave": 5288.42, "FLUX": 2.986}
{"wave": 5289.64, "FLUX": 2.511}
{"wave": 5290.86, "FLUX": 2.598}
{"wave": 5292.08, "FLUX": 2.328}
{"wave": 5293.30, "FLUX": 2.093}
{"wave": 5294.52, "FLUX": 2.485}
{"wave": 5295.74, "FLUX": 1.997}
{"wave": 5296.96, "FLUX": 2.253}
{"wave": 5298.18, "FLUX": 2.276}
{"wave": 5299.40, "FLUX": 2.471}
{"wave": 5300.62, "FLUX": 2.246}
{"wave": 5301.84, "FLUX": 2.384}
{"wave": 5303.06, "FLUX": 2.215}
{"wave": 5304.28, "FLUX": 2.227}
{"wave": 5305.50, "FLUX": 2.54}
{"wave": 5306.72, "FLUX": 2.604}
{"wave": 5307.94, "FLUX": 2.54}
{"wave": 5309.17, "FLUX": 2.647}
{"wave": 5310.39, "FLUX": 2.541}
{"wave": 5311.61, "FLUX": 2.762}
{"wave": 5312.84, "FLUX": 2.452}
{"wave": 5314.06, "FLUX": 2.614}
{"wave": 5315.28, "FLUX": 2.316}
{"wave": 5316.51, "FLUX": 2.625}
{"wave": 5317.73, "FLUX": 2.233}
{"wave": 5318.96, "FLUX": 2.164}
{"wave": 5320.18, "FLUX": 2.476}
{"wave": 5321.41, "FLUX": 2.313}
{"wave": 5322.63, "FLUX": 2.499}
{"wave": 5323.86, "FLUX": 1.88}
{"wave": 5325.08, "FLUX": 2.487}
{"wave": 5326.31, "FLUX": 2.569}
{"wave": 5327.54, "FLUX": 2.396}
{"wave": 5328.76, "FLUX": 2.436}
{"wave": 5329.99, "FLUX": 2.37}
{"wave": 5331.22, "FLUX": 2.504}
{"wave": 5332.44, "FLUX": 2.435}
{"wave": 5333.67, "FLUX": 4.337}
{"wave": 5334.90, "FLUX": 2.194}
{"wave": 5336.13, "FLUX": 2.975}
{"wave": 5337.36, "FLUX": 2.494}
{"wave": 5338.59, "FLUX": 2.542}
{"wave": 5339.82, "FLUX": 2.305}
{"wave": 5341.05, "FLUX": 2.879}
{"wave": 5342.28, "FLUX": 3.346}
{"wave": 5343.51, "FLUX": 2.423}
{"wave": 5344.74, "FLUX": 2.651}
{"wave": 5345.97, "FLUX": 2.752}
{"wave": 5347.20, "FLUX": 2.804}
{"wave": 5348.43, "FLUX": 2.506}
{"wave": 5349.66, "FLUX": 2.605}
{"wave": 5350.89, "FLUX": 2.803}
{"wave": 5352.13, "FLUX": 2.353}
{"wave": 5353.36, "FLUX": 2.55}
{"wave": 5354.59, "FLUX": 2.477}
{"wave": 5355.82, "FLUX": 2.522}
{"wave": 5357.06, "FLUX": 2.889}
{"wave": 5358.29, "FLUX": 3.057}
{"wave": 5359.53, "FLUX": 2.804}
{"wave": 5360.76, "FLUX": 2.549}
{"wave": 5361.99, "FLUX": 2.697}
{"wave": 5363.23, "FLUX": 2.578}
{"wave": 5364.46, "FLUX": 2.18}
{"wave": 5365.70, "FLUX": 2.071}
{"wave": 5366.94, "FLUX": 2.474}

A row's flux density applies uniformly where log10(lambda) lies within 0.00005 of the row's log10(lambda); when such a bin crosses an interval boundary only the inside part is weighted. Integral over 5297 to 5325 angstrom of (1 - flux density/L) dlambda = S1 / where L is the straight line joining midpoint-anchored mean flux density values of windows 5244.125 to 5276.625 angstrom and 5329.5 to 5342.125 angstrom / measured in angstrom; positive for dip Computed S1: 1.3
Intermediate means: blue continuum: 2.13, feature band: 2.41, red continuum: 2.73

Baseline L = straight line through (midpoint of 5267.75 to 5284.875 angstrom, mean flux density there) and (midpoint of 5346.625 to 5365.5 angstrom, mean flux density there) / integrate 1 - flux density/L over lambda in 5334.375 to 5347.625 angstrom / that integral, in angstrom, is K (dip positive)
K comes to -0.5 angstrom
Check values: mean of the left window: 2.39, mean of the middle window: 2.67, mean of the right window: 2.61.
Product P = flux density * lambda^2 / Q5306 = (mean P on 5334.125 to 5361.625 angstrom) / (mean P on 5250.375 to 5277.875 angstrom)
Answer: 1.3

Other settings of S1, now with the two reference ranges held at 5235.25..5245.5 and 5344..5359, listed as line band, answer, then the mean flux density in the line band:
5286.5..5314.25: 0.43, 2.44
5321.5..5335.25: 0.15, 2.55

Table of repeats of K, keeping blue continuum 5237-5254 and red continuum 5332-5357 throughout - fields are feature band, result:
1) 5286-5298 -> 0.5 angstrom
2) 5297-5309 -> 0.7 angstrom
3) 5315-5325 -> 1.1 angstrom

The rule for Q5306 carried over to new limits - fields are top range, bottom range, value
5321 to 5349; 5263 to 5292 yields 1.16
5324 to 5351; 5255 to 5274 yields 1.33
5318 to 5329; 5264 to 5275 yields 1.15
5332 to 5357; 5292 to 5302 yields 1.21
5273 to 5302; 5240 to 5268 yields 1.15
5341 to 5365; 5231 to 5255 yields 1.21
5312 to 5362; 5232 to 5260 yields 1.18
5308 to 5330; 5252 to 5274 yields 1.17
